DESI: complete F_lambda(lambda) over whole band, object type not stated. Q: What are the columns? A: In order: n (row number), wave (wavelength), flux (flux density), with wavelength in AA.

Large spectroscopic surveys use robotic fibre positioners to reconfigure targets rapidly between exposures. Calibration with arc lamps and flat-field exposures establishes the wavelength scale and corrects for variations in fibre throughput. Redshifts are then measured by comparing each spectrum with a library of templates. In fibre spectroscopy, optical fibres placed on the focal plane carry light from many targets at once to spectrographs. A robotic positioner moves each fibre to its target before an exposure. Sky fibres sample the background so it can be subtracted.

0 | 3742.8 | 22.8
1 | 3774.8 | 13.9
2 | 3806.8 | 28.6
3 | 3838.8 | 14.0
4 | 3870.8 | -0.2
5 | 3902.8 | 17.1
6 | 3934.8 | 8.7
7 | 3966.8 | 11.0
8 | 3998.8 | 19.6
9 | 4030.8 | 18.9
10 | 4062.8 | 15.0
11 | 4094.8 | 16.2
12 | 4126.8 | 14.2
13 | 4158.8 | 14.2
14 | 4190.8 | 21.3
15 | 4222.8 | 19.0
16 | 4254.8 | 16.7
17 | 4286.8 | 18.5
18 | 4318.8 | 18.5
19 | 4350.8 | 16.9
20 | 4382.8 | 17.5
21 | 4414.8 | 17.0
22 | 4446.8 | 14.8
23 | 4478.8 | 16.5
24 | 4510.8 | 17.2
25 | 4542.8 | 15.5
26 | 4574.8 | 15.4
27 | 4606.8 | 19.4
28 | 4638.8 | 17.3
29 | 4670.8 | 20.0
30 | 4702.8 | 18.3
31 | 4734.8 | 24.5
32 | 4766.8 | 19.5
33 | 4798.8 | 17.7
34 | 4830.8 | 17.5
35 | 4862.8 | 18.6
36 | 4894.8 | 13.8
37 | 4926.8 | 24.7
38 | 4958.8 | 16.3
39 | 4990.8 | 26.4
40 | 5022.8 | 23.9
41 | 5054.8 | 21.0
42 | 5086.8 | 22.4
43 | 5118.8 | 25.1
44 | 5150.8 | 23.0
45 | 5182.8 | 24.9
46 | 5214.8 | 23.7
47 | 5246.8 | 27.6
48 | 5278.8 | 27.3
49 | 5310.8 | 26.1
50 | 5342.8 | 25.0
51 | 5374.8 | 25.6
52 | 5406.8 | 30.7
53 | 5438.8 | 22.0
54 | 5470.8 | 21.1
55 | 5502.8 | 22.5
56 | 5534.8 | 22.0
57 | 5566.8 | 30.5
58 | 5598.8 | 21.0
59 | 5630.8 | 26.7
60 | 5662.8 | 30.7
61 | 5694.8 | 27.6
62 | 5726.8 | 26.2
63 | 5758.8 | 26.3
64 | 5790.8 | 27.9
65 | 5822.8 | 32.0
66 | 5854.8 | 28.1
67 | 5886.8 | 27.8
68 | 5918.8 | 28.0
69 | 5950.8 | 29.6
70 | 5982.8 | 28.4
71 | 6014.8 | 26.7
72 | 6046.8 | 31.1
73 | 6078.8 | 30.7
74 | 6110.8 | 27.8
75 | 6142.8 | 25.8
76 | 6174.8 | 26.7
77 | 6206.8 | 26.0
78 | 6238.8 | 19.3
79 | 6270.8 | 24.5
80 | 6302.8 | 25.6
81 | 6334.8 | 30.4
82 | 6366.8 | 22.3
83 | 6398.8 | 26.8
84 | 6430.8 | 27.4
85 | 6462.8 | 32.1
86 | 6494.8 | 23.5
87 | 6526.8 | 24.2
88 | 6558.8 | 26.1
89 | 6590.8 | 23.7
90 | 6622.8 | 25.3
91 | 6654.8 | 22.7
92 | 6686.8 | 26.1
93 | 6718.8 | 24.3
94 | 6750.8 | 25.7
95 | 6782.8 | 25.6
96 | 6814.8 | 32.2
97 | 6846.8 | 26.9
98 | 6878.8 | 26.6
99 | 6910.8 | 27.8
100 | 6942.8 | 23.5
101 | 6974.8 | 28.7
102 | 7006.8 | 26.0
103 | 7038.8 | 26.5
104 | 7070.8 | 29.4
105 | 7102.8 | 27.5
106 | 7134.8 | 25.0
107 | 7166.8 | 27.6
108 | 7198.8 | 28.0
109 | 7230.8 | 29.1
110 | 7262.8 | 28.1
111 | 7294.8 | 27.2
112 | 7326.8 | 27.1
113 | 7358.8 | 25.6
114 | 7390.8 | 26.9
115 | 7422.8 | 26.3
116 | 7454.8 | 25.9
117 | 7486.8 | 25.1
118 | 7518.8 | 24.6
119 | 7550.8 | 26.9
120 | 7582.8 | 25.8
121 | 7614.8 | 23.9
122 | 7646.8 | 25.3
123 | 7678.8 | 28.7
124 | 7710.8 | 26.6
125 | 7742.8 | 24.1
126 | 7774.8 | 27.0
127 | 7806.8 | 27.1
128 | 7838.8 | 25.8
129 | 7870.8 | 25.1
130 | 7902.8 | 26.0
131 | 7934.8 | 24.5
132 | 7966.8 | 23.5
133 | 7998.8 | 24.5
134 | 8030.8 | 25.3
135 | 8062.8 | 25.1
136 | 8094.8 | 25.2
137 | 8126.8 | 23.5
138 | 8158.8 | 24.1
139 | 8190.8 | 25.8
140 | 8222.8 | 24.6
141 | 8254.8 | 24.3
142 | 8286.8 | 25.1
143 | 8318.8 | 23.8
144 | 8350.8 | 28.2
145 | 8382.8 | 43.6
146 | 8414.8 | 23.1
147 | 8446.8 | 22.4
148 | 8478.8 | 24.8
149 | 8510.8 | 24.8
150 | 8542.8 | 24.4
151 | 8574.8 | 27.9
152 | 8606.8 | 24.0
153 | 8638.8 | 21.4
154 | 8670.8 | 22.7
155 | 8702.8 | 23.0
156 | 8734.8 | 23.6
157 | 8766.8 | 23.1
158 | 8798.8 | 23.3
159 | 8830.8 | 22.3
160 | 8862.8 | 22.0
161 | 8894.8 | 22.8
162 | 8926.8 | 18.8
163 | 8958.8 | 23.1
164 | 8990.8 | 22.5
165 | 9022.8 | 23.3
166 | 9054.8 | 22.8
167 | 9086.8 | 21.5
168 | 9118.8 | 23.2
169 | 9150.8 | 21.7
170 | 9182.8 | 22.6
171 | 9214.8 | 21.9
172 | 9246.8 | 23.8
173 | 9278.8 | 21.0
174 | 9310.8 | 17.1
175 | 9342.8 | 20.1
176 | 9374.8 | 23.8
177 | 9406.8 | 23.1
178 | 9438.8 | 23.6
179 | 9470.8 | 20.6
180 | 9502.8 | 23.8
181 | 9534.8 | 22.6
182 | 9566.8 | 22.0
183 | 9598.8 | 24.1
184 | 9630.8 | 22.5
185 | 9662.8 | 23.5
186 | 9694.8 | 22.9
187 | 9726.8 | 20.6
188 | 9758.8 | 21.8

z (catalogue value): 0.275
